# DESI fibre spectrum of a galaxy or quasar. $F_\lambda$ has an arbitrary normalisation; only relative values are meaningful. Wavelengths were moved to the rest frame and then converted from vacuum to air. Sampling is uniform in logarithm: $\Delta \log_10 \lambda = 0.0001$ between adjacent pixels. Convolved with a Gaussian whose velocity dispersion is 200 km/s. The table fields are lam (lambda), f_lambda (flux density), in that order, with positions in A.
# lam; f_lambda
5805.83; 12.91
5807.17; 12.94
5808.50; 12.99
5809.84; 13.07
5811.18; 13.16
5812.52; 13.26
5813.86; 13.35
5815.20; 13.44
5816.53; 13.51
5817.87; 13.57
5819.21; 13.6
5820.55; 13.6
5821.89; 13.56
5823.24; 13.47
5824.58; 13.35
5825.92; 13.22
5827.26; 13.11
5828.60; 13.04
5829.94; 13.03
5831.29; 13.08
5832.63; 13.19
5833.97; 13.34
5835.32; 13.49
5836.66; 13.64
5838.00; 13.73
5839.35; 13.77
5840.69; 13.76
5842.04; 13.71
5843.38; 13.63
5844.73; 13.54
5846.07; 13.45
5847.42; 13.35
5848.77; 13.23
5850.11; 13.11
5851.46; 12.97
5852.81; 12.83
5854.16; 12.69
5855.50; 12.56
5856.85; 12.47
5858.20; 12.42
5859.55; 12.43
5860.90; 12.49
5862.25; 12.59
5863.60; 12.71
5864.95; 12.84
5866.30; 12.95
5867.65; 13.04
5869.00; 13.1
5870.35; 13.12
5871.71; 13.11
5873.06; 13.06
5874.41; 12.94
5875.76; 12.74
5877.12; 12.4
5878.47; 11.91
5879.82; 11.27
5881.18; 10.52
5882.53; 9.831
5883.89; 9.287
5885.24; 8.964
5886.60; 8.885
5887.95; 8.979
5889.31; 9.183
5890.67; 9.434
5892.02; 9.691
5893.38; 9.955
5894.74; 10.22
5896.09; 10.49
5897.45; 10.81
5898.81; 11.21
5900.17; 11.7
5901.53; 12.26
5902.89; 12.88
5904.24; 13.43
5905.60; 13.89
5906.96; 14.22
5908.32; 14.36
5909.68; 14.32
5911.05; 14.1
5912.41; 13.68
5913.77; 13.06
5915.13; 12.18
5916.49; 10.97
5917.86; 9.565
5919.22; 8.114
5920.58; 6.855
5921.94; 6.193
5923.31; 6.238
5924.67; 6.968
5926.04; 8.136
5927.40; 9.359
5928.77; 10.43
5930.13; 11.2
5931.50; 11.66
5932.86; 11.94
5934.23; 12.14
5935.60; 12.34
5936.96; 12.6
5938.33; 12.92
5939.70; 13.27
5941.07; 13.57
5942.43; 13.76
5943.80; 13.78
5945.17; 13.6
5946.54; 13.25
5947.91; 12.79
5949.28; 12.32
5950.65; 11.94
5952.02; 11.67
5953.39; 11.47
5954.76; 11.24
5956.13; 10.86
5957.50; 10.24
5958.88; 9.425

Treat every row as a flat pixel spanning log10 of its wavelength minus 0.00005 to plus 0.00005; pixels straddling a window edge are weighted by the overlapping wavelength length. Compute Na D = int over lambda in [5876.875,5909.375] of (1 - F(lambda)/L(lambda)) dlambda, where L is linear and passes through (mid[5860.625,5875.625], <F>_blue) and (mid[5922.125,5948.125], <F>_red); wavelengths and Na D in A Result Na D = 3.3 A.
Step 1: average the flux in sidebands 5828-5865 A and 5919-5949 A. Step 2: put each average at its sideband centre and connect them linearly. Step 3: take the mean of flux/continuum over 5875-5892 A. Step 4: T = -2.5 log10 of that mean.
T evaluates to 0.19 mag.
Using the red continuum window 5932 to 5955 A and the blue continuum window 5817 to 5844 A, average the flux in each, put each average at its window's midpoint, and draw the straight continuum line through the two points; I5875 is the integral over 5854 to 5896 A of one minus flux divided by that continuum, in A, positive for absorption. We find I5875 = 5.2 A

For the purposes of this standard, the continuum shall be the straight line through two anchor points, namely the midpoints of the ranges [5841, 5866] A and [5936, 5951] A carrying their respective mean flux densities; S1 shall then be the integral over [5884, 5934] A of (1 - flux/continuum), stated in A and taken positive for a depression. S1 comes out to 8.94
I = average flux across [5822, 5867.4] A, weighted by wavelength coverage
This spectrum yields 13.1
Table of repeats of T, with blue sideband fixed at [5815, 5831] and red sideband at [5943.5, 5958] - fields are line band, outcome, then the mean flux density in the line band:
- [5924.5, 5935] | 0.18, 10.4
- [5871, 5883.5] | 0.08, 11.9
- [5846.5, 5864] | 0.02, 12.8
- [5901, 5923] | 0.06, 11.8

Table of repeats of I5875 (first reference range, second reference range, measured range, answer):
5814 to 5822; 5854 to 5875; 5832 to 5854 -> -0.4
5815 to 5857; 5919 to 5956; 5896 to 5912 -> -1.4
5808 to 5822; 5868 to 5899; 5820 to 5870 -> -3.5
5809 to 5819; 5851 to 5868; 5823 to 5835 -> -0.1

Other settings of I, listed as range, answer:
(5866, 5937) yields 11.1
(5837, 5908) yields 12.1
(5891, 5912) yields 12.2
